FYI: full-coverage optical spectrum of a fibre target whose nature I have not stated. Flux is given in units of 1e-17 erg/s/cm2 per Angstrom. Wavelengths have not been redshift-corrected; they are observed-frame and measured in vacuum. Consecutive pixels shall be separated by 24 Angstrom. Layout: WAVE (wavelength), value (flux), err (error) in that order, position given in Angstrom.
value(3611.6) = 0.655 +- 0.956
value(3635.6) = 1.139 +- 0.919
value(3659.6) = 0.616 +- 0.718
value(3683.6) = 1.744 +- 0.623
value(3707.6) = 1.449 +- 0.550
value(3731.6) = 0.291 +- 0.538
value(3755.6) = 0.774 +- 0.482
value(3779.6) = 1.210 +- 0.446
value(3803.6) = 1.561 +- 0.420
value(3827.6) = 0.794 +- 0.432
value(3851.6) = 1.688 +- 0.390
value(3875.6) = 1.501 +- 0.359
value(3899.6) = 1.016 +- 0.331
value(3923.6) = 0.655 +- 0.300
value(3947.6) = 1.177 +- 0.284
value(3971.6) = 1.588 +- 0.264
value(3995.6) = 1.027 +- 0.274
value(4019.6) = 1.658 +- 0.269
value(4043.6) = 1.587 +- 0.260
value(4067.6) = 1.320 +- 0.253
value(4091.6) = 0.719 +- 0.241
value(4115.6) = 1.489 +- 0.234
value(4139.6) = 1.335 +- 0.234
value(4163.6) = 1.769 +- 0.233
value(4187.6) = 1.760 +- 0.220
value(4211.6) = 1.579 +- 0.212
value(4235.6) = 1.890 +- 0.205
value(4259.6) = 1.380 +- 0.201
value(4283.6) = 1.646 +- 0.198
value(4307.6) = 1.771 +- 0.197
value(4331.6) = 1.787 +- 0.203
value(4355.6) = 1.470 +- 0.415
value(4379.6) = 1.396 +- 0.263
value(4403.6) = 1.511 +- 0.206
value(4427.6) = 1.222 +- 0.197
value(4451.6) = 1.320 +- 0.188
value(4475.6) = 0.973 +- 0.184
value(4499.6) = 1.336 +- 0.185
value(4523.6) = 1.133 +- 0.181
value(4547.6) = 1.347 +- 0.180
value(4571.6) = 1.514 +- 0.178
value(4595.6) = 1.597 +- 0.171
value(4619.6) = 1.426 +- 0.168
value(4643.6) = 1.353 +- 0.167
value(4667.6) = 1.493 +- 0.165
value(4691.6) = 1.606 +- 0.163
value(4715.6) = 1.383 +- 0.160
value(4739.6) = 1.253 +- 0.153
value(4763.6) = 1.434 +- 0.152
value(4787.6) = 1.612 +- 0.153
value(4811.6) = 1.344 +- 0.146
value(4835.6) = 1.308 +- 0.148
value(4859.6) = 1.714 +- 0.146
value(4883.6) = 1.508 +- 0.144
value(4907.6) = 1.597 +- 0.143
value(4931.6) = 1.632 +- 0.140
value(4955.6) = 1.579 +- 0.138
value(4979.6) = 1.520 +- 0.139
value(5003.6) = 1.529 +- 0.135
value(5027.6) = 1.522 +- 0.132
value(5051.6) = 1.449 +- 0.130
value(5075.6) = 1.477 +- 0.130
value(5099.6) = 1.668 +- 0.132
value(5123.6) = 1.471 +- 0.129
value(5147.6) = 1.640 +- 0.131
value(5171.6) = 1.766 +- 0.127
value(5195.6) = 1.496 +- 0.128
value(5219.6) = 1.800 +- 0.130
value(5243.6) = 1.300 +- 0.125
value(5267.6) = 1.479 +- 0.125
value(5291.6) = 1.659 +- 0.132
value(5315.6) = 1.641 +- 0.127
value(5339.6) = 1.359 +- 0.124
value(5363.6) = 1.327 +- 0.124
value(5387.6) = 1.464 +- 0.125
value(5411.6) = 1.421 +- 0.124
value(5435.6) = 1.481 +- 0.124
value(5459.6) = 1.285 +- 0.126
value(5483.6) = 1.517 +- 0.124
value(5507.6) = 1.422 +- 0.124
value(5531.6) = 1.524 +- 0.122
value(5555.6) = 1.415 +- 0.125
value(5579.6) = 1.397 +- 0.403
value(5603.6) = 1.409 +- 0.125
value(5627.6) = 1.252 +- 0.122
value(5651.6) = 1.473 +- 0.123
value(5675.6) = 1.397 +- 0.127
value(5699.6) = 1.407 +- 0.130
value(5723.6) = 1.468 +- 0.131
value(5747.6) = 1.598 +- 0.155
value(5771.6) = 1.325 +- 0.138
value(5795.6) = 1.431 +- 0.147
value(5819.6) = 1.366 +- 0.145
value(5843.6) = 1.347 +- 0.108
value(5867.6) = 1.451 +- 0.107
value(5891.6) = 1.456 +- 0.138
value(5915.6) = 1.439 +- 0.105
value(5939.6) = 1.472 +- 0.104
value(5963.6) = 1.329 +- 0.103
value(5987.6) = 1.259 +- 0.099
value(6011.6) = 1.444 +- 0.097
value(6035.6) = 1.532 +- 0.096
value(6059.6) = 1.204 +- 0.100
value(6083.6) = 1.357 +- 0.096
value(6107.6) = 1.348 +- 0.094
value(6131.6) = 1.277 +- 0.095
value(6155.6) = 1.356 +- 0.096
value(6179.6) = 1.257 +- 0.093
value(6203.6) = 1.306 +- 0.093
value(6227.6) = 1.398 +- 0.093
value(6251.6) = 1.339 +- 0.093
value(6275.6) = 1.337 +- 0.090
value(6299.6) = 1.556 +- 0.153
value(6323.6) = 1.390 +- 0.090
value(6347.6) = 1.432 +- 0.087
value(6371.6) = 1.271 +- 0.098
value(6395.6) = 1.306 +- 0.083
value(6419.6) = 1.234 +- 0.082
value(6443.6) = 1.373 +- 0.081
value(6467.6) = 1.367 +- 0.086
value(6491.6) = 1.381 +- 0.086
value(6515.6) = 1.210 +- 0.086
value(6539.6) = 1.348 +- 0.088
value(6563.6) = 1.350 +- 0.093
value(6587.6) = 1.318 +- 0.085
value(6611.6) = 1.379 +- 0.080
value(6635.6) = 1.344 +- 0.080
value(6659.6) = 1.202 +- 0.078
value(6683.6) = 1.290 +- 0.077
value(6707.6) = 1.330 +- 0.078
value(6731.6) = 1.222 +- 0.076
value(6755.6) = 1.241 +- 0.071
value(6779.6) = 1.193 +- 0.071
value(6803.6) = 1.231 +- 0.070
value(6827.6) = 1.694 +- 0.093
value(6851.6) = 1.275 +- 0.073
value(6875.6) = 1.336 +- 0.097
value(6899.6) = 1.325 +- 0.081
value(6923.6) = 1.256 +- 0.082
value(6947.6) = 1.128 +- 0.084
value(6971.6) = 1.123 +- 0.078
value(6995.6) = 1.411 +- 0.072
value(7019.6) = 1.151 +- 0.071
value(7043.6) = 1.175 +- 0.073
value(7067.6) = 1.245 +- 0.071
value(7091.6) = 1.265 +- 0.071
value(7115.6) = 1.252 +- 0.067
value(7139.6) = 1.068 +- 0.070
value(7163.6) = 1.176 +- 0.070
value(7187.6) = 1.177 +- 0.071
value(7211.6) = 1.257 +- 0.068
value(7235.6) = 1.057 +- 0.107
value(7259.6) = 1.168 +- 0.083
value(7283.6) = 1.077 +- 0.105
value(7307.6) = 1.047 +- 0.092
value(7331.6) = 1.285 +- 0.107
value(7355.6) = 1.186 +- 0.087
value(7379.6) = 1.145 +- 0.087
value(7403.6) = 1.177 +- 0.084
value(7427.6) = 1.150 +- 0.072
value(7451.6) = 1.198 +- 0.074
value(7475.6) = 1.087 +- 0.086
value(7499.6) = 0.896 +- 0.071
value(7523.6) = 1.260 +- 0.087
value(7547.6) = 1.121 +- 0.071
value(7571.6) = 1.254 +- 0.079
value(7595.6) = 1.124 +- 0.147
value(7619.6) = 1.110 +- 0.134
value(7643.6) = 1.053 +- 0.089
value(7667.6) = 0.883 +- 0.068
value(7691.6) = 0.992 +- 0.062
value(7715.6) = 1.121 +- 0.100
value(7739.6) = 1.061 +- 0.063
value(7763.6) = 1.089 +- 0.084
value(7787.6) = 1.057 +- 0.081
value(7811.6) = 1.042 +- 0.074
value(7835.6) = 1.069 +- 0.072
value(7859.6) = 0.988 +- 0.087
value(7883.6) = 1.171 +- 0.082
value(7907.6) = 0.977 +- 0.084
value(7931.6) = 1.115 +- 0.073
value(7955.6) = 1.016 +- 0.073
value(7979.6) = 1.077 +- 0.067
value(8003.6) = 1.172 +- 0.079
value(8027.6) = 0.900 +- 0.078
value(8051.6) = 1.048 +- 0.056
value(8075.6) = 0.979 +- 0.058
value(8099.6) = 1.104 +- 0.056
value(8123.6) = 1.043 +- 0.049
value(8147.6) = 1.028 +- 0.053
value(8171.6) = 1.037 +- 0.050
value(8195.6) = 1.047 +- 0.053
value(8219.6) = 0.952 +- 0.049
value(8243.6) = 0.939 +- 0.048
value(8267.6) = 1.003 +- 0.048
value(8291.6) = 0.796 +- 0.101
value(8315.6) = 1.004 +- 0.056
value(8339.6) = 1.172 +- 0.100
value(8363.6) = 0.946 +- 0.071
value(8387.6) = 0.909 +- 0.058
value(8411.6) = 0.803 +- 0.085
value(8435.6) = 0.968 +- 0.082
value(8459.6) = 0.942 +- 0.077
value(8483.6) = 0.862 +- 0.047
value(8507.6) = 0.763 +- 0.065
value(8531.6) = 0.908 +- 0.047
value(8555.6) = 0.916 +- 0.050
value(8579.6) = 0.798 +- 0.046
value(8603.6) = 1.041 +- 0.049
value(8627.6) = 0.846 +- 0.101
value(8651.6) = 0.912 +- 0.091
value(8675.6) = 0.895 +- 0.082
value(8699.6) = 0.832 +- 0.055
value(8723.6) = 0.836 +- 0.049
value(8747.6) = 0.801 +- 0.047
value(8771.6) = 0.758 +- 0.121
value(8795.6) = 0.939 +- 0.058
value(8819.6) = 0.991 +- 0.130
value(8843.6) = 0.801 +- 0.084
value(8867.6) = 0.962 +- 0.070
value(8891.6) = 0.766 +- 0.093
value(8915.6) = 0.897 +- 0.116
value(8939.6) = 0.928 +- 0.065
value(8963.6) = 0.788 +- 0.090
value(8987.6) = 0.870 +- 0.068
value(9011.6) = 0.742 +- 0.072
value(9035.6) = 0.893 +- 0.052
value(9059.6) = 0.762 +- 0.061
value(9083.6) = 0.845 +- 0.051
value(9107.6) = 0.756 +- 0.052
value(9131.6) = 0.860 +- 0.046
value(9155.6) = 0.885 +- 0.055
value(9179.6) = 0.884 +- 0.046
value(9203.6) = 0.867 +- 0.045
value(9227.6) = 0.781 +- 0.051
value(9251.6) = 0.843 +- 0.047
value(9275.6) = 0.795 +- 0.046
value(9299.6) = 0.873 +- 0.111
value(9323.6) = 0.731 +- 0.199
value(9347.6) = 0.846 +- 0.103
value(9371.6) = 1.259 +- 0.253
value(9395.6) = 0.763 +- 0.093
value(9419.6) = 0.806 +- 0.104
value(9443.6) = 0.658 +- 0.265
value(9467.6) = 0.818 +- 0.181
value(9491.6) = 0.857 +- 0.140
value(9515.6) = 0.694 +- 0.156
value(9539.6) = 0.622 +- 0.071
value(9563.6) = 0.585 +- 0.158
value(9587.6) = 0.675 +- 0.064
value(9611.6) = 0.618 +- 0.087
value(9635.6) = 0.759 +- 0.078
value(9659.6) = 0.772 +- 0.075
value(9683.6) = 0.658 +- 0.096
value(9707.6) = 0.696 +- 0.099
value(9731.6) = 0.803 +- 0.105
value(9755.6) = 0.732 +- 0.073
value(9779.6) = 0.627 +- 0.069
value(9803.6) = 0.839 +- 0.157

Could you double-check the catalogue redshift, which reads 0.040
